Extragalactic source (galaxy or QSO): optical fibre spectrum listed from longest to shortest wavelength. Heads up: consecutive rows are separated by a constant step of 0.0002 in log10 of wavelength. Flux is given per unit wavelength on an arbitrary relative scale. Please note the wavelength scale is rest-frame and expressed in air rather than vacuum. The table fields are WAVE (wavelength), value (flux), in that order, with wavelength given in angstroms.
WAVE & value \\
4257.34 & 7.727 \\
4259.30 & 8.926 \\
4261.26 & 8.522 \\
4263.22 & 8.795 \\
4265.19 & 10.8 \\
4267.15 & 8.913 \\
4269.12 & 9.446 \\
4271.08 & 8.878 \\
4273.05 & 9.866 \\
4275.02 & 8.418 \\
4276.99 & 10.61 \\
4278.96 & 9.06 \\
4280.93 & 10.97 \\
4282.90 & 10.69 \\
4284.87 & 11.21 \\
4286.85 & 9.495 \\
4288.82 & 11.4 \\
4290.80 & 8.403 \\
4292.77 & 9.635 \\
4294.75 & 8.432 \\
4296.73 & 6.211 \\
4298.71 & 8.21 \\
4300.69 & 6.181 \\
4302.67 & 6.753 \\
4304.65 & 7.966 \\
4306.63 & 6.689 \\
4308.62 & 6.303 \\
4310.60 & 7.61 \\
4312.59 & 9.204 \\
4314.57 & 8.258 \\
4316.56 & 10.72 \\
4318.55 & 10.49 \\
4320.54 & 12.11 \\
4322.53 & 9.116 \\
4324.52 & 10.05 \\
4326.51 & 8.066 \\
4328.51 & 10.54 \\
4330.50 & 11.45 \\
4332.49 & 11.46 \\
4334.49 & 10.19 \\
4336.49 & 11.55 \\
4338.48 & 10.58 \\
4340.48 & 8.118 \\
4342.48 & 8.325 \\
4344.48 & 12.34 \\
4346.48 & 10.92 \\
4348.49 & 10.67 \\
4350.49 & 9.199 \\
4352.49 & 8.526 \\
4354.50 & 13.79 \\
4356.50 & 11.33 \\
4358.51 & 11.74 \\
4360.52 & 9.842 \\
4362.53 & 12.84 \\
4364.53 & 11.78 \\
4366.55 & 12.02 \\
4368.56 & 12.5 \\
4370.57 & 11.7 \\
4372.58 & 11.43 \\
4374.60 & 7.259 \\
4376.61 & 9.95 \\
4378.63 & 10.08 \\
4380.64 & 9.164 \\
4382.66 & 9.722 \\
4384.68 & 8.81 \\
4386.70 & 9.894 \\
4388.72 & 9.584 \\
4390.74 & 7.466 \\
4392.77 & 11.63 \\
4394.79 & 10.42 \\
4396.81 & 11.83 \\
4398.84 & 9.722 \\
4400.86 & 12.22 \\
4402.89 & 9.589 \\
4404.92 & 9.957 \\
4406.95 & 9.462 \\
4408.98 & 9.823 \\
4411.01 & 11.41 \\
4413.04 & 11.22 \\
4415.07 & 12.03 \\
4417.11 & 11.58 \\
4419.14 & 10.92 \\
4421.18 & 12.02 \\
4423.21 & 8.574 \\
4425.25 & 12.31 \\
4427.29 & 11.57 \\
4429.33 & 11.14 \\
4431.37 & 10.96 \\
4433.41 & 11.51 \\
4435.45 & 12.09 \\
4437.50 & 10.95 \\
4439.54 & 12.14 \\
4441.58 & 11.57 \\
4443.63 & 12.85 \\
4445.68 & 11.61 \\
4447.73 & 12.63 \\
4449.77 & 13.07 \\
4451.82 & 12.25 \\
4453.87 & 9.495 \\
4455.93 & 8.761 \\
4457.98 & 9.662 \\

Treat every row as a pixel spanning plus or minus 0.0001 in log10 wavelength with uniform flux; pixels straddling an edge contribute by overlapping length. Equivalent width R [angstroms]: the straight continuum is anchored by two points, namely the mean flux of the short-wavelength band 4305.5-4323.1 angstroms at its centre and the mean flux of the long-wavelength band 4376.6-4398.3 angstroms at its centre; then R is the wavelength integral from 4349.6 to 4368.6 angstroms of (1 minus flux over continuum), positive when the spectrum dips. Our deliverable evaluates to -3.61 angstroms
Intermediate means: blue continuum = 8.93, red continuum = 9.86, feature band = 11.3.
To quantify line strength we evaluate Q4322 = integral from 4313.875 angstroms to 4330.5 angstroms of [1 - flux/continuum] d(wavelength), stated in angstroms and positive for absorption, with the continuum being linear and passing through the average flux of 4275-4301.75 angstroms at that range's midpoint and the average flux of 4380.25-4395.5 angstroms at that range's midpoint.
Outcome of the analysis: -1.2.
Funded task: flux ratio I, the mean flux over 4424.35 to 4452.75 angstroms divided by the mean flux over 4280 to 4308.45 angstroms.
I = 1.4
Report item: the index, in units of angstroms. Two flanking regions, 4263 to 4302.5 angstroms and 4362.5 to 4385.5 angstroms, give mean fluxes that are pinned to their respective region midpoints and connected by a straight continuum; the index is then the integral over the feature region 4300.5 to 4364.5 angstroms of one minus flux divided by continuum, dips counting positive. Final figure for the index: 0.7 angstroms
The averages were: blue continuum 9.24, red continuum 10.5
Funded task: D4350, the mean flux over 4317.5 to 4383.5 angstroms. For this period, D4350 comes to 10.6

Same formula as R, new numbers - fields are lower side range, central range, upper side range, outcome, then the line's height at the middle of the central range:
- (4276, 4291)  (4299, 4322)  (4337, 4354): 4.0 angstroms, 10.2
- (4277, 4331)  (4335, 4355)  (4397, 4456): -1.1 angstroms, 9.8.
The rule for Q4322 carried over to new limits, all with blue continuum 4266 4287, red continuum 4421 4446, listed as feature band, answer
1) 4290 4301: 2.3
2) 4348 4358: -0.1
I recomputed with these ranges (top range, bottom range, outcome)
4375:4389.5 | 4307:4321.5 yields 1.04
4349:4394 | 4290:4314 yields 1.37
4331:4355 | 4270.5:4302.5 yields 1.14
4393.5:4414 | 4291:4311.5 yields 1.42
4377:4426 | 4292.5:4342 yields 1.15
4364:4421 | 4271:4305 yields 1.16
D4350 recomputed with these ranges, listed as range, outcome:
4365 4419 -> 10.4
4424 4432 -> 11.4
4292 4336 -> 8.92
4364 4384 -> 10.5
